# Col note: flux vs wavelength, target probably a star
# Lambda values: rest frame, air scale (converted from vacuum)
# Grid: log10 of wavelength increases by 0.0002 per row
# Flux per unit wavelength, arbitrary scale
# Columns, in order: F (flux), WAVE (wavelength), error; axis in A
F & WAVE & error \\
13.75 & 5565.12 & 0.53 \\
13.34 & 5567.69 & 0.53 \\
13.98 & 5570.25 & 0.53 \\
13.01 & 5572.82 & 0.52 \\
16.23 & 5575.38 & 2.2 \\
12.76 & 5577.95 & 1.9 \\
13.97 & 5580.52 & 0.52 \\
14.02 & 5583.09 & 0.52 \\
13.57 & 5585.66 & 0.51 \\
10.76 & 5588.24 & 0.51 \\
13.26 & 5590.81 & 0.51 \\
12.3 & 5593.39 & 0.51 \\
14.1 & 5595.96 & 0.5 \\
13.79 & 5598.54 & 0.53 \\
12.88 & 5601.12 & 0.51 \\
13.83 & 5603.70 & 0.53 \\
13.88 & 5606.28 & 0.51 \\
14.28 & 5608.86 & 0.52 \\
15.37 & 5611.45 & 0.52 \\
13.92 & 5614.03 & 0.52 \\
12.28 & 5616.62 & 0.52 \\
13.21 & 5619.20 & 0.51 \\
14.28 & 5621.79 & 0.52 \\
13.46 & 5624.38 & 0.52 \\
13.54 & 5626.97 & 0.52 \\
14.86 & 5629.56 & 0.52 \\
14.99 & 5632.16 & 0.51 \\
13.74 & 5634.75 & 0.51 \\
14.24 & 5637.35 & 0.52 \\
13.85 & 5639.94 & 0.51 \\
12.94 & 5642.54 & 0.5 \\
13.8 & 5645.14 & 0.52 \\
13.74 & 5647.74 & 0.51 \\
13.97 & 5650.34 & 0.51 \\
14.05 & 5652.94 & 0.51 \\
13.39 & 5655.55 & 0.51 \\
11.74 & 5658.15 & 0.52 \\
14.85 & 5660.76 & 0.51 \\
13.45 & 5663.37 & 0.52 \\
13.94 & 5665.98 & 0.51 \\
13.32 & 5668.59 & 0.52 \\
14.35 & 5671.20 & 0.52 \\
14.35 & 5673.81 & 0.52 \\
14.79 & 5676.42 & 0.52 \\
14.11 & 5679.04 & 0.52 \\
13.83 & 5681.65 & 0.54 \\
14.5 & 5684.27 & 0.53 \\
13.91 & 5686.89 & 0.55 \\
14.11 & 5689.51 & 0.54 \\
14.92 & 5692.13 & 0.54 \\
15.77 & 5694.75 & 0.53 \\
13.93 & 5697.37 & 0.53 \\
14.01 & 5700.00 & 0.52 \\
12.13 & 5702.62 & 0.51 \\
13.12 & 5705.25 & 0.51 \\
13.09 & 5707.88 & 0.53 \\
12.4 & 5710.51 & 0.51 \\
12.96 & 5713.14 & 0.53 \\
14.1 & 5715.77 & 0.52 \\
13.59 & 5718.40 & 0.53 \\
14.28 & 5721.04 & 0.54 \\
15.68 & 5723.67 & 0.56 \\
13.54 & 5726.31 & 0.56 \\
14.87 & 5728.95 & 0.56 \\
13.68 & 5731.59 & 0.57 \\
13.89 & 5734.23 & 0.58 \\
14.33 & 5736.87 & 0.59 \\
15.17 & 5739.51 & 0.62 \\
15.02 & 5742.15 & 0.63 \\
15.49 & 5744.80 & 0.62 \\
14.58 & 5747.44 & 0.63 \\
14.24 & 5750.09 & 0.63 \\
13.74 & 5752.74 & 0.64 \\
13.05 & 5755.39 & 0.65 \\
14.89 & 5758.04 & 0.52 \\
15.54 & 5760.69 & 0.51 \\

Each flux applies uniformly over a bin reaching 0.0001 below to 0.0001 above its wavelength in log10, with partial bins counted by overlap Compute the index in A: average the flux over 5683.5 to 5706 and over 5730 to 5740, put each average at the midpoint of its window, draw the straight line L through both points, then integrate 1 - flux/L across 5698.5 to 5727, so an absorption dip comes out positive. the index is 1.2 A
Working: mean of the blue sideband 14.1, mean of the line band 13.5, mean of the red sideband 14.2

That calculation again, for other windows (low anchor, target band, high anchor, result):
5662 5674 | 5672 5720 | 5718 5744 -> 0.8 A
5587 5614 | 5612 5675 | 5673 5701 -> 0.7 A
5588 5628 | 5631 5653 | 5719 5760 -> -0.2 A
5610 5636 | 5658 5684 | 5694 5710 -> -0.6 A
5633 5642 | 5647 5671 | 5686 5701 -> 0.8 A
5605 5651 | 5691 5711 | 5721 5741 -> 0.8 A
